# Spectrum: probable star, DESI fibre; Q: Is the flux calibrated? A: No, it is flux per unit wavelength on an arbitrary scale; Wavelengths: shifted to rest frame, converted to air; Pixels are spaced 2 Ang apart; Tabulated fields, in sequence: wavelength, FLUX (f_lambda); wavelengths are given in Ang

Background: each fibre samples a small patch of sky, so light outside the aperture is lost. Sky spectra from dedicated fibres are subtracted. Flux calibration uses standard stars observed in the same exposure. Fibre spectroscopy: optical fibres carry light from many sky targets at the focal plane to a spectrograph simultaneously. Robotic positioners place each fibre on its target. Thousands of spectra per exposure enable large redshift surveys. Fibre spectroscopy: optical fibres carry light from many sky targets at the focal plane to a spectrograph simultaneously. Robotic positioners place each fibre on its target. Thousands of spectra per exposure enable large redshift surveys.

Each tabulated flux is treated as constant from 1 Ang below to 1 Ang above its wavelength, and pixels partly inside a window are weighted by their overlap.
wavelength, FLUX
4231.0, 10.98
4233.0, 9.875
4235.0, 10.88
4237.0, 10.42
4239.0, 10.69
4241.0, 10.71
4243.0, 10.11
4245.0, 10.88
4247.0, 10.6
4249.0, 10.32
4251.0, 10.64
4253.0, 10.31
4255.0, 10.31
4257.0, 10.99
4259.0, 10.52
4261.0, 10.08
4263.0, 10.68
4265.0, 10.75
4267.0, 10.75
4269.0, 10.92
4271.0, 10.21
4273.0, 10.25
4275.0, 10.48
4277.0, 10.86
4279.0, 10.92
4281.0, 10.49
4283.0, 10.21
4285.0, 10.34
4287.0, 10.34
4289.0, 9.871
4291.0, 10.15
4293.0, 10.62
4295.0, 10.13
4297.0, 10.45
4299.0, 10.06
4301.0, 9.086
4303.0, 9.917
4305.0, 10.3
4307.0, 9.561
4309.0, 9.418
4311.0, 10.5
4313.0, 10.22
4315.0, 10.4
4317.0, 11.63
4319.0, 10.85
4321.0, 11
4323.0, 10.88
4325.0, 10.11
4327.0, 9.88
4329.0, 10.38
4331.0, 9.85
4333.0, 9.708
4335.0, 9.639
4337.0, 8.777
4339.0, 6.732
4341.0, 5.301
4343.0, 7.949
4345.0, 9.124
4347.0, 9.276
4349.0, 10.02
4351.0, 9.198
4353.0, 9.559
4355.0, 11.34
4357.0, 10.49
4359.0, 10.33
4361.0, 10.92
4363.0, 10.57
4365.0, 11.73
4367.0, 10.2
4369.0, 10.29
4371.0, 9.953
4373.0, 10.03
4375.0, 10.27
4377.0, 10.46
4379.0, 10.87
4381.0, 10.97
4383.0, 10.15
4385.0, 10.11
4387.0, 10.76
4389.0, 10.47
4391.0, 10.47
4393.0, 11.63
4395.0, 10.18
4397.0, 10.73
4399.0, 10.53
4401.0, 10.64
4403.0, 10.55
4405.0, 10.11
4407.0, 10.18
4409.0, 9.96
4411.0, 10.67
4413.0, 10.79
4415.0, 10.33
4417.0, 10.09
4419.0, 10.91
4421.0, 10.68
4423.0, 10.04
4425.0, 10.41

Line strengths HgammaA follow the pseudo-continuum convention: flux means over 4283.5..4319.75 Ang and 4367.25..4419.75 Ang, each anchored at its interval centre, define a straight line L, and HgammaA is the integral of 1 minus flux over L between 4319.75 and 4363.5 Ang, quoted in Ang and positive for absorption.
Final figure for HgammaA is 3.1 Ang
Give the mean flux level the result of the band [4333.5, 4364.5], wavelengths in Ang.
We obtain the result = 9.33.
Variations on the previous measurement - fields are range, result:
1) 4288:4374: 9.92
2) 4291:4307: 10.1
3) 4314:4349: 9.51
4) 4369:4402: 10.5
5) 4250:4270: 10.6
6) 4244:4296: 10.5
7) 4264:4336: 10.3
